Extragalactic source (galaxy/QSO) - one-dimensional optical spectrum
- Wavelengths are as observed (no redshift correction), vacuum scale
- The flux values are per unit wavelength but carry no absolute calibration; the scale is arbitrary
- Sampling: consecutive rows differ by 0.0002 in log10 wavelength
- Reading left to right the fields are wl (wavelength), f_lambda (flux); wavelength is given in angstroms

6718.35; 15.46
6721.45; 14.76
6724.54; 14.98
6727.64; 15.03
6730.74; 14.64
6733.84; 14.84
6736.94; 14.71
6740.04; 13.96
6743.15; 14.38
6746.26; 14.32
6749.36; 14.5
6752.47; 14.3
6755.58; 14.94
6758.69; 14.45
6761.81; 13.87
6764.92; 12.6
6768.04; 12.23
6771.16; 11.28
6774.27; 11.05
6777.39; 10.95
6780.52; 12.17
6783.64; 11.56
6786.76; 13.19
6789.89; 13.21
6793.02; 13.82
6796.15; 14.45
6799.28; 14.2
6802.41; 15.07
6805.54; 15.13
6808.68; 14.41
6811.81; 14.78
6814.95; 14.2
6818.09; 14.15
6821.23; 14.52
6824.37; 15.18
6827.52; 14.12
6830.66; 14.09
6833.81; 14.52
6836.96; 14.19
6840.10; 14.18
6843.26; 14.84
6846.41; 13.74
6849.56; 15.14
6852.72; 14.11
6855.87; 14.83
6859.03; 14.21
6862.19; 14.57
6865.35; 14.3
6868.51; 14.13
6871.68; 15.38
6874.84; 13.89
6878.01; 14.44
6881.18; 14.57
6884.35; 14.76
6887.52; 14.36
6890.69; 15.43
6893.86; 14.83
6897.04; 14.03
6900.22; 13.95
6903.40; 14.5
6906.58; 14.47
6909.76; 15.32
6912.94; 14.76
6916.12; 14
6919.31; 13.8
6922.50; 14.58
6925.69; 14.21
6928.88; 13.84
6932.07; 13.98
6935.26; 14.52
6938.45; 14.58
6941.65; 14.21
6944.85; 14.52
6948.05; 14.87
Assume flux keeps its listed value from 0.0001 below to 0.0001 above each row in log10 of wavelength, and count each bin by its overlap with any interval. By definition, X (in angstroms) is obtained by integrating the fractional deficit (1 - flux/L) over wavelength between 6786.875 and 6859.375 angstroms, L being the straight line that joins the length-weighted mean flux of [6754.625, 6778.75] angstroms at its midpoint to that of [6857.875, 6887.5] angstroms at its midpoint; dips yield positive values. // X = -4.1 angstroms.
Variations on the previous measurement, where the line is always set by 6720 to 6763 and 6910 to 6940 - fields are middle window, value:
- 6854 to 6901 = -0.5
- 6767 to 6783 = 3.3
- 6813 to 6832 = 0.1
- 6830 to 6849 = 0.1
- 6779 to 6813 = 1.6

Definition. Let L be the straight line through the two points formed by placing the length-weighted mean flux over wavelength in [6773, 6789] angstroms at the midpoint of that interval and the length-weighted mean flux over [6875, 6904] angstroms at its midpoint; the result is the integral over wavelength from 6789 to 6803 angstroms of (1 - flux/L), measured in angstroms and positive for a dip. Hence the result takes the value -2.18 angstroms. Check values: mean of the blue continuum 11.9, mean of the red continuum 14.5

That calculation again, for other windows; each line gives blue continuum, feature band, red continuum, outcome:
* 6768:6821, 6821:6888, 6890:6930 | -2.7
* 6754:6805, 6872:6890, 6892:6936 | -0.6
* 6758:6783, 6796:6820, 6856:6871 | -2.7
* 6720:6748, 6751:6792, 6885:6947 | 5.1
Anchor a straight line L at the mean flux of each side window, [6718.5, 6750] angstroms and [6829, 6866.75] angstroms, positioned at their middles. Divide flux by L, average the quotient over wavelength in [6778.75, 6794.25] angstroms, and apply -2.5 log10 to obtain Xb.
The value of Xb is 0.14 mag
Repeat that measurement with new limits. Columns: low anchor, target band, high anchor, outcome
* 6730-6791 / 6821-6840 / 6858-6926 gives -0.04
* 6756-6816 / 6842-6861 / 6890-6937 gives -0.05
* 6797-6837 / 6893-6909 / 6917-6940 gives -0.01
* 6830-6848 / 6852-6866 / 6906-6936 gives -0.01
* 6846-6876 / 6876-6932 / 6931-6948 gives 0.00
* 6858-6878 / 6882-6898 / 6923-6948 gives -0.02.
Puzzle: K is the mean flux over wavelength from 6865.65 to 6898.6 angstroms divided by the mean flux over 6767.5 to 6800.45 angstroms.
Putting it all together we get 1.16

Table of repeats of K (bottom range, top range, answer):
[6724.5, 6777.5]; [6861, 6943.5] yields 1.05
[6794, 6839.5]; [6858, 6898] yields 1.00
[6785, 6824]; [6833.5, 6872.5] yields 1.01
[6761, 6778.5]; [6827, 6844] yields 1.20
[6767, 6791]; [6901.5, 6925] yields 1.21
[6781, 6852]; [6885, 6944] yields 1.02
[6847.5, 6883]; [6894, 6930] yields 0.99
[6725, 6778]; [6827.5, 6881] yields 1.05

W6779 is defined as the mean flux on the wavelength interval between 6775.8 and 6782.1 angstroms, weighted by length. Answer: 11.5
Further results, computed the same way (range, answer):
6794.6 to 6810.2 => 14.7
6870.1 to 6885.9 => 14.6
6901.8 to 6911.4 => 14.8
